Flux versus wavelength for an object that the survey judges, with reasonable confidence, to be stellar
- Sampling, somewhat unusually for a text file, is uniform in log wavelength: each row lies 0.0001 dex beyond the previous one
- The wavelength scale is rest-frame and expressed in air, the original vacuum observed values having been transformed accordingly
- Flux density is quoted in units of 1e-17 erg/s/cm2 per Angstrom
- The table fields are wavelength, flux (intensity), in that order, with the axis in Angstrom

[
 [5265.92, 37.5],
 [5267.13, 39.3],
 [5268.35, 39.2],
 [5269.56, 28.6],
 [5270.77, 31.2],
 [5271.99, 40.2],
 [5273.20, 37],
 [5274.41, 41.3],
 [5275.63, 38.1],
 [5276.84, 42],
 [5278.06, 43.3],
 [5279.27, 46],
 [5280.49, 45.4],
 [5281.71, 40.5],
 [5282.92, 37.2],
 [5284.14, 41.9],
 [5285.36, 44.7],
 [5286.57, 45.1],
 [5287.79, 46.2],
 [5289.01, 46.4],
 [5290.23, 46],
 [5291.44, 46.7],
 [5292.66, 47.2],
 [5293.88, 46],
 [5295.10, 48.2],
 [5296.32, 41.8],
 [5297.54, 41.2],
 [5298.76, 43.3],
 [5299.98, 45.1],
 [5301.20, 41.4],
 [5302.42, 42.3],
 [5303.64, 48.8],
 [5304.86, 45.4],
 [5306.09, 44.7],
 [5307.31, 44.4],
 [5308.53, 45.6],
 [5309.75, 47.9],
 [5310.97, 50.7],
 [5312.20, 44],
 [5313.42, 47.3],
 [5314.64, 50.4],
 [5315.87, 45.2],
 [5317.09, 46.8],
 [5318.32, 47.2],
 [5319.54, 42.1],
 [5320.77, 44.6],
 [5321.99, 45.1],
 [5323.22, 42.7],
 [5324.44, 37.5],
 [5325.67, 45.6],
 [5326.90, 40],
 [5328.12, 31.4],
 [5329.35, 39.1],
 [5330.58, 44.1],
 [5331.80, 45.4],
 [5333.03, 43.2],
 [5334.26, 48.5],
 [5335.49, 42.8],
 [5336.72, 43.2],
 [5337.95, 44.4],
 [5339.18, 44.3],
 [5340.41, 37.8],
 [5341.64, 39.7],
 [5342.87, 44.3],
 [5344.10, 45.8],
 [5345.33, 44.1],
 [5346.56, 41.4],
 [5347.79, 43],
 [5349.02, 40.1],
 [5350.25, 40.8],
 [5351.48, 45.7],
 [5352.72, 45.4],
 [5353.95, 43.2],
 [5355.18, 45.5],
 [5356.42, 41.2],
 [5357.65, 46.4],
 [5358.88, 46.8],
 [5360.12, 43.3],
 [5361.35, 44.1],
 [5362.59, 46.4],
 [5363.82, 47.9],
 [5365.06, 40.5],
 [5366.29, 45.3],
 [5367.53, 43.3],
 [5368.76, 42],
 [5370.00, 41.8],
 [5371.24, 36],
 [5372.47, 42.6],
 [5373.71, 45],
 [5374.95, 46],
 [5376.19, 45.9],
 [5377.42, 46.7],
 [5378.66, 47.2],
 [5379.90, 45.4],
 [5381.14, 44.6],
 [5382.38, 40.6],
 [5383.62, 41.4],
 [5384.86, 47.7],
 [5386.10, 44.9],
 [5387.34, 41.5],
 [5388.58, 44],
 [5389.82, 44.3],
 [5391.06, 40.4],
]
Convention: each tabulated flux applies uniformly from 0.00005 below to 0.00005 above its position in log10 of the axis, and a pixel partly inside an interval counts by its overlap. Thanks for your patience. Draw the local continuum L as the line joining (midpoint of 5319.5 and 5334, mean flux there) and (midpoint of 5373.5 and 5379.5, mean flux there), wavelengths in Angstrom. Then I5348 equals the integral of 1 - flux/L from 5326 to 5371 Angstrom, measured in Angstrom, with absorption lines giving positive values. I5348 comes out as 0.7 Angstrom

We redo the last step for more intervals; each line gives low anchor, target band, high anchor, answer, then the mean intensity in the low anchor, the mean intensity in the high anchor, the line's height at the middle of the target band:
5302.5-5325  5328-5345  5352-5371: 0.8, 45.5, 44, 44.8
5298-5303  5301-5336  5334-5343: -1.1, 43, 42.8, 42.9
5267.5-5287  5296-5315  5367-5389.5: -1.9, 40.1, 43.7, 41.1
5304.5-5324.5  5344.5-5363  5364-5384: 0.2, 45.6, 43.5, 44.2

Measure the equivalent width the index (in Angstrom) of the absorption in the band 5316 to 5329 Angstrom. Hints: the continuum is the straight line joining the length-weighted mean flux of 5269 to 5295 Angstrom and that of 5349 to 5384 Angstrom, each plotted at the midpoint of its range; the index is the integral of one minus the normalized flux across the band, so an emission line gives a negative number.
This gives 0.2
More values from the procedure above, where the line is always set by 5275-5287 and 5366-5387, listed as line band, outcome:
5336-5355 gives 0.2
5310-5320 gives -0.9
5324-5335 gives 0.4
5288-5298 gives -0.7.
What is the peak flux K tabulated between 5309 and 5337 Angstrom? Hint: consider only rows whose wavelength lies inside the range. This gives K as 50.7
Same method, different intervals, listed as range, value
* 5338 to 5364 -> 47.9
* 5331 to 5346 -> 48.5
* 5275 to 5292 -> 46.7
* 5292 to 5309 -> 48.8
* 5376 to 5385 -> 47.7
